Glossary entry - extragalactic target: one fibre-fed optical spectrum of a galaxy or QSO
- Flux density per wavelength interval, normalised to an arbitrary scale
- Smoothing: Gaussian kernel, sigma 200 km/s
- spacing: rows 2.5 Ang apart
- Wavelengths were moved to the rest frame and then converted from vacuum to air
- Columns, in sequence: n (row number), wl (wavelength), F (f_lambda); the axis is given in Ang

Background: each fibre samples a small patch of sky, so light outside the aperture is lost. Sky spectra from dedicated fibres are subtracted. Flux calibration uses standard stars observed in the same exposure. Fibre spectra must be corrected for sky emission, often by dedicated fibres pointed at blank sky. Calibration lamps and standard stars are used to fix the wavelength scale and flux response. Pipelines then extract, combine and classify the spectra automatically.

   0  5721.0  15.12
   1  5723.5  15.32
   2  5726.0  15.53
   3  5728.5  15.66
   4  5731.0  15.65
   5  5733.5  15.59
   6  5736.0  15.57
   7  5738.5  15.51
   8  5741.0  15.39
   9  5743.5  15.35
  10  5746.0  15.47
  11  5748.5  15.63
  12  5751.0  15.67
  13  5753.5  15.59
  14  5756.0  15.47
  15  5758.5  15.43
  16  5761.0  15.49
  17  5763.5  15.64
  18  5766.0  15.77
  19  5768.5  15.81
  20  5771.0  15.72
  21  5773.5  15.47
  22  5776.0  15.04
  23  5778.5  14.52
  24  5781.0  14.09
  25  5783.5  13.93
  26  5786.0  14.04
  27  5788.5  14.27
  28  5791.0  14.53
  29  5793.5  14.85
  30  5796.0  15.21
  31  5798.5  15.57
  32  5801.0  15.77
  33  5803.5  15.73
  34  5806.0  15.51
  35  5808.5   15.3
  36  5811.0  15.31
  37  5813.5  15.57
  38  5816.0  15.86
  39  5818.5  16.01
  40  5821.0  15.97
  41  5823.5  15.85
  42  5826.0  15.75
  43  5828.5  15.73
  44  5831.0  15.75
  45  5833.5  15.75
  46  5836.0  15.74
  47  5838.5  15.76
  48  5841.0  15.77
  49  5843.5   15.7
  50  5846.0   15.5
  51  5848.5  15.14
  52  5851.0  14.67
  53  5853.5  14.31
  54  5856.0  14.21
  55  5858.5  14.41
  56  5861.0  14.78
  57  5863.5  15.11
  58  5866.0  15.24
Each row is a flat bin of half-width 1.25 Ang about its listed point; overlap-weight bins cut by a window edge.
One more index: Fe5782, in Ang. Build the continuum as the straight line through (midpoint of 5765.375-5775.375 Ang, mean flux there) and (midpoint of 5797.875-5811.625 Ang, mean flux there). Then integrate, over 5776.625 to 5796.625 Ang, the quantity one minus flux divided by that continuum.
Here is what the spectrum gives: 1.5 Ang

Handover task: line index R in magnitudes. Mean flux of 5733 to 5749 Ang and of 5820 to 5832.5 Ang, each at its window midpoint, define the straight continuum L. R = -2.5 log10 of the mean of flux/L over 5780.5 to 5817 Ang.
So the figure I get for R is 0.05 mag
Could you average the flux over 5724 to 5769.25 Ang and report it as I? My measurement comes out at 15.6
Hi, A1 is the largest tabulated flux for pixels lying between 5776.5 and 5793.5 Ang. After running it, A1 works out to 14.85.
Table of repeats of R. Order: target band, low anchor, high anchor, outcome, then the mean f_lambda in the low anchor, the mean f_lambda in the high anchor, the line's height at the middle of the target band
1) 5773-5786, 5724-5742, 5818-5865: 0.070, 15.5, 15.4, 15.5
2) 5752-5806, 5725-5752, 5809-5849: 0.033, 15.5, 15.7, 15.6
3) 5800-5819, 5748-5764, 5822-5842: 0.006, 15.6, 15.8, 15.7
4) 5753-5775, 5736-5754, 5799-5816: -0.004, 15.5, 15.6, 15.5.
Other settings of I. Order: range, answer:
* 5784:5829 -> 15.3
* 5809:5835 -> 15.7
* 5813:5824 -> 15.9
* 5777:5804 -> 14.7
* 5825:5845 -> 15.7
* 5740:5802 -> 15.2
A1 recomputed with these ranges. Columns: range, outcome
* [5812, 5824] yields 16.01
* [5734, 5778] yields 15.81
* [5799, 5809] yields 15.77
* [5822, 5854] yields 15.85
